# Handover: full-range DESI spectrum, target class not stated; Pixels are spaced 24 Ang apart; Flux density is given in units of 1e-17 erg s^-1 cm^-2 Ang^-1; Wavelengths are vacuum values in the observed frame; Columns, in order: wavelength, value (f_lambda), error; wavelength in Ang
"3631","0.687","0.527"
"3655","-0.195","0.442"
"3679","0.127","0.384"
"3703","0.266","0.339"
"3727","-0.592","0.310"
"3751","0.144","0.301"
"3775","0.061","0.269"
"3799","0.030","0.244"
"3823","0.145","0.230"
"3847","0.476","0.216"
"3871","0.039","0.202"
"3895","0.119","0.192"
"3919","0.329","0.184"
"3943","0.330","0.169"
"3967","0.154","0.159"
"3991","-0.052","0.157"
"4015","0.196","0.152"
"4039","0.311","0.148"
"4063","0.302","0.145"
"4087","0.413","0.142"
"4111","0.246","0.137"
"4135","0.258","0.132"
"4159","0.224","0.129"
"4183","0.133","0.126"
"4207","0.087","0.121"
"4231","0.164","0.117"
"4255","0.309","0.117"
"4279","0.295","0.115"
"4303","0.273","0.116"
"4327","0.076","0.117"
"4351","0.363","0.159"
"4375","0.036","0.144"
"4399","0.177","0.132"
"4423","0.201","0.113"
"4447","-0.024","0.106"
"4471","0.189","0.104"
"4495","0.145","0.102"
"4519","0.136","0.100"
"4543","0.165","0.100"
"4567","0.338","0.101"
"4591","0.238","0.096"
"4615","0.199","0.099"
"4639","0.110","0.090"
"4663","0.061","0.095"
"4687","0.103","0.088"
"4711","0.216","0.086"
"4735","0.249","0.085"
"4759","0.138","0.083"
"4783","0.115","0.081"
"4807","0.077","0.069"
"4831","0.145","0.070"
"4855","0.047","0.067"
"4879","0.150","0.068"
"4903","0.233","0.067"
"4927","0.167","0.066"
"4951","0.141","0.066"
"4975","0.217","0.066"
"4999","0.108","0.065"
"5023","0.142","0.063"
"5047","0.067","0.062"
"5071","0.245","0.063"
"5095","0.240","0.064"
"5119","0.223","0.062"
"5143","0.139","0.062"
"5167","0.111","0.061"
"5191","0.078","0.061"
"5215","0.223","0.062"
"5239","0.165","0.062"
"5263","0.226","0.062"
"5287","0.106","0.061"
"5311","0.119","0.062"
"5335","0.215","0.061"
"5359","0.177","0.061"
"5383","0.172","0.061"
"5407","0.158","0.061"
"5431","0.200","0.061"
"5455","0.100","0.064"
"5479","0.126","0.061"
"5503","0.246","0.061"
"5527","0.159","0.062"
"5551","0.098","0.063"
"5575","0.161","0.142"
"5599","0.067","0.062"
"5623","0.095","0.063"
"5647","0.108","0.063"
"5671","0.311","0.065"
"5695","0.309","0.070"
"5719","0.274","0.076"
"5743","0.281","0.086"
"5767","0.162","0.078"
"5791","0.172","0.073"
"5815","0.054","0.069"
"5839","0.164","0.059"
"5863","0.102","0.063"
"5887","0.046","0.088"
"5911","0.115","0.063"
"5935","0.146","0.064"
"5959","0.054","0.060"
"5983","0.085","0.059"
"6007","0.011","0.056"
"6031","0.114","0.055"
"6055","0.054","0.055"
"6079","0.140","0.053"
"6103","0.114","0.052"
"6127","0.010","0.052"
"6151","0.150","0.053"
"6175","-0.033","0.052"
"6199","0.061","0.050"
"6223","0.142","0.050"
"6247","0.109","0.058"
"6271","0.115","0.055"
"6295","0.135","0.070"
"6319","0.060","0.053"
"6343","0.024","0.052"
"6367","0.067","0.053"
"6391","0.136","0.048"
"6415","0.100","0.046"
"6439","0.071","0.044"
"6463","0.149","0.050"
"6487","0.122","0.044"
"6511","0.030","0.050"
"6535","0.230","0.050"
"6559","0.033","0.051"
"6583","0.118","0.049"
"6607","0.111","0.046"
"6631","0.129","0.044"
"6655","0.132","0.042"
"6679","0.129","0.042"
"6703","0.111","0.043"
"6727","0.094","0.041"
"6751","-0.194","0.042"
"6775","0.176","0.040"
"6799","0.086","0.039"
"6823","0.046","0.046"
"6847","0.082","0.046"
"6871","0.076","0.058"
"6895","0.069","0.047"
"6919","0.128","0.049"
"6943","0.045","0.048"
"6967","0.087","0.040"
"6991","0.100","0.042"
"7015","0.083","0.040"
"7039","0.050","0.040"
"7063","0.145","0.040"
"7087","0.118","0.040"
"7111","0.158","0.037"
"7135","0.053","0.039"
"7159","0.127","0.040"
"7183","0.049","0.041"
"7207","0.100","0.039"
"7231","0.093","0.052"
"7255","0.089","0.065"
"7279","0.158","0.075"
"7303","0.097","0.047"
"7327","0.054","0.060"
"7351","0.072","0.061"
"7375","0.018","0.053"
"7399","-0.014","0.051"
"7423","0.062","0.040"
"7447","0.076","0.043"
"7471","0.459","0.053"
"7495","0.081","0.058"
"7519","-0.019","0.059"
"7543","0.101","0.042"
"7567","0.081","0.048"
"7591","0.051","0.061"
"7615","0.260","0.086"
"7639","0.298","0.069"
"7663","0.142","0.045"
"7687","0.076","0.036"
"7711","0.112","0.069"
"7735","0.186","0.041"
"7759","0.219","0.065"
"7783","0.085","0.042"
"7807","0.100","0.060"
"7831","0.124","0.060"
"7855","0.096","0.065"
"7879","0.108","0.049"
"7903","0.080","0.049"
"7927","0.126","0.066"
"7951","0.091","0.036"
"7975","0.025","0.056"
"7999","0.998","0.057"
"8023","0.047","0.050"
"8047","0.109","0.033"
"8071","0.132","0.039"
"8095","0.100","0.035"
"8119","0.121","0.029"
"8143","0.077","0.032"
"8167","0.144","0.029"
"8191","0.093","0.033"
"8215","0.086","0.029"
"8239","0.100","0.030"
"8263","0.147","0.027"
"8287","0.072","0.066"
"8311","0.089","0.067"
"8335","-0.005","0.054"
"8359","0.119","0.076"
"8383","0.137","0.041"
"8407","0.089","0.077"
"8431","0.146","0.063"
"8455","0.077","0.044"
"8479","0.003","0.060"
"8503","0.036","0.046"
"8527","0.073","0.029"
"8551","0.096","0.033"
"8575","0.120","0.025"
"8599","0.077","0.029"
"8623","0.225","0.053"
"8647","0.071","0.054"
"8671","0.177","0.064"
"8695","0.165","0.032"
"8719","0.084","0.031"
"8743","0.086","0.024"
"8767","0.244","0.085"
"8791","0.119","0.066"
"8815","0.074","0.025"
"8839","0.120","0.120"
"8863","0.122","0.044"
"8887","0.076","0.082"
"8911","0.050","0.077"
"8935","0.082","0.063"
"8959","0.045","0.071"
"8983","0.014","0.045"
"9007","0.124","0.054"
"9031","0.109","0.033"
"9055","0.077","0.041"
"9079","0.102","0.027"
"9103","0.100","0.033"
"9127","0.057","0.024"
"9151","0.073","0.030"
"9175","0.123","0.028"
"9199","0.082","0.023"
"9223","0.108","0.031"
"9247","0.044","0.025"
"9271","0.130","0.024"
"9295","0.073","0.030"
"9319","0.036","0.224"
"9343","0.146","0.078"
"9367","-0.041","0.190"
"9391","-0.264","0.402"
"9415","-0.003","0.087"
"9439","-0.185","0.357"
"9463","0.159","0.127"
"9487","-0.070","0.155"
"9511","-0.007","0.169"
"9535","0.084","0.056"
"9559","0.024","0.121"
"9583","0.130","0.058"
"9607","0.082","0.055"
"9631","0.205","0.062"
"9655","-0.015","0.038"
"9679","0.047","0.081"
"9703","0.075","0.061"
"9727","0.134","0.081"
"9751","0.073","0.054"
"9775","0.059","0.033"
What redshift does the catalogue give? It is 1.002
